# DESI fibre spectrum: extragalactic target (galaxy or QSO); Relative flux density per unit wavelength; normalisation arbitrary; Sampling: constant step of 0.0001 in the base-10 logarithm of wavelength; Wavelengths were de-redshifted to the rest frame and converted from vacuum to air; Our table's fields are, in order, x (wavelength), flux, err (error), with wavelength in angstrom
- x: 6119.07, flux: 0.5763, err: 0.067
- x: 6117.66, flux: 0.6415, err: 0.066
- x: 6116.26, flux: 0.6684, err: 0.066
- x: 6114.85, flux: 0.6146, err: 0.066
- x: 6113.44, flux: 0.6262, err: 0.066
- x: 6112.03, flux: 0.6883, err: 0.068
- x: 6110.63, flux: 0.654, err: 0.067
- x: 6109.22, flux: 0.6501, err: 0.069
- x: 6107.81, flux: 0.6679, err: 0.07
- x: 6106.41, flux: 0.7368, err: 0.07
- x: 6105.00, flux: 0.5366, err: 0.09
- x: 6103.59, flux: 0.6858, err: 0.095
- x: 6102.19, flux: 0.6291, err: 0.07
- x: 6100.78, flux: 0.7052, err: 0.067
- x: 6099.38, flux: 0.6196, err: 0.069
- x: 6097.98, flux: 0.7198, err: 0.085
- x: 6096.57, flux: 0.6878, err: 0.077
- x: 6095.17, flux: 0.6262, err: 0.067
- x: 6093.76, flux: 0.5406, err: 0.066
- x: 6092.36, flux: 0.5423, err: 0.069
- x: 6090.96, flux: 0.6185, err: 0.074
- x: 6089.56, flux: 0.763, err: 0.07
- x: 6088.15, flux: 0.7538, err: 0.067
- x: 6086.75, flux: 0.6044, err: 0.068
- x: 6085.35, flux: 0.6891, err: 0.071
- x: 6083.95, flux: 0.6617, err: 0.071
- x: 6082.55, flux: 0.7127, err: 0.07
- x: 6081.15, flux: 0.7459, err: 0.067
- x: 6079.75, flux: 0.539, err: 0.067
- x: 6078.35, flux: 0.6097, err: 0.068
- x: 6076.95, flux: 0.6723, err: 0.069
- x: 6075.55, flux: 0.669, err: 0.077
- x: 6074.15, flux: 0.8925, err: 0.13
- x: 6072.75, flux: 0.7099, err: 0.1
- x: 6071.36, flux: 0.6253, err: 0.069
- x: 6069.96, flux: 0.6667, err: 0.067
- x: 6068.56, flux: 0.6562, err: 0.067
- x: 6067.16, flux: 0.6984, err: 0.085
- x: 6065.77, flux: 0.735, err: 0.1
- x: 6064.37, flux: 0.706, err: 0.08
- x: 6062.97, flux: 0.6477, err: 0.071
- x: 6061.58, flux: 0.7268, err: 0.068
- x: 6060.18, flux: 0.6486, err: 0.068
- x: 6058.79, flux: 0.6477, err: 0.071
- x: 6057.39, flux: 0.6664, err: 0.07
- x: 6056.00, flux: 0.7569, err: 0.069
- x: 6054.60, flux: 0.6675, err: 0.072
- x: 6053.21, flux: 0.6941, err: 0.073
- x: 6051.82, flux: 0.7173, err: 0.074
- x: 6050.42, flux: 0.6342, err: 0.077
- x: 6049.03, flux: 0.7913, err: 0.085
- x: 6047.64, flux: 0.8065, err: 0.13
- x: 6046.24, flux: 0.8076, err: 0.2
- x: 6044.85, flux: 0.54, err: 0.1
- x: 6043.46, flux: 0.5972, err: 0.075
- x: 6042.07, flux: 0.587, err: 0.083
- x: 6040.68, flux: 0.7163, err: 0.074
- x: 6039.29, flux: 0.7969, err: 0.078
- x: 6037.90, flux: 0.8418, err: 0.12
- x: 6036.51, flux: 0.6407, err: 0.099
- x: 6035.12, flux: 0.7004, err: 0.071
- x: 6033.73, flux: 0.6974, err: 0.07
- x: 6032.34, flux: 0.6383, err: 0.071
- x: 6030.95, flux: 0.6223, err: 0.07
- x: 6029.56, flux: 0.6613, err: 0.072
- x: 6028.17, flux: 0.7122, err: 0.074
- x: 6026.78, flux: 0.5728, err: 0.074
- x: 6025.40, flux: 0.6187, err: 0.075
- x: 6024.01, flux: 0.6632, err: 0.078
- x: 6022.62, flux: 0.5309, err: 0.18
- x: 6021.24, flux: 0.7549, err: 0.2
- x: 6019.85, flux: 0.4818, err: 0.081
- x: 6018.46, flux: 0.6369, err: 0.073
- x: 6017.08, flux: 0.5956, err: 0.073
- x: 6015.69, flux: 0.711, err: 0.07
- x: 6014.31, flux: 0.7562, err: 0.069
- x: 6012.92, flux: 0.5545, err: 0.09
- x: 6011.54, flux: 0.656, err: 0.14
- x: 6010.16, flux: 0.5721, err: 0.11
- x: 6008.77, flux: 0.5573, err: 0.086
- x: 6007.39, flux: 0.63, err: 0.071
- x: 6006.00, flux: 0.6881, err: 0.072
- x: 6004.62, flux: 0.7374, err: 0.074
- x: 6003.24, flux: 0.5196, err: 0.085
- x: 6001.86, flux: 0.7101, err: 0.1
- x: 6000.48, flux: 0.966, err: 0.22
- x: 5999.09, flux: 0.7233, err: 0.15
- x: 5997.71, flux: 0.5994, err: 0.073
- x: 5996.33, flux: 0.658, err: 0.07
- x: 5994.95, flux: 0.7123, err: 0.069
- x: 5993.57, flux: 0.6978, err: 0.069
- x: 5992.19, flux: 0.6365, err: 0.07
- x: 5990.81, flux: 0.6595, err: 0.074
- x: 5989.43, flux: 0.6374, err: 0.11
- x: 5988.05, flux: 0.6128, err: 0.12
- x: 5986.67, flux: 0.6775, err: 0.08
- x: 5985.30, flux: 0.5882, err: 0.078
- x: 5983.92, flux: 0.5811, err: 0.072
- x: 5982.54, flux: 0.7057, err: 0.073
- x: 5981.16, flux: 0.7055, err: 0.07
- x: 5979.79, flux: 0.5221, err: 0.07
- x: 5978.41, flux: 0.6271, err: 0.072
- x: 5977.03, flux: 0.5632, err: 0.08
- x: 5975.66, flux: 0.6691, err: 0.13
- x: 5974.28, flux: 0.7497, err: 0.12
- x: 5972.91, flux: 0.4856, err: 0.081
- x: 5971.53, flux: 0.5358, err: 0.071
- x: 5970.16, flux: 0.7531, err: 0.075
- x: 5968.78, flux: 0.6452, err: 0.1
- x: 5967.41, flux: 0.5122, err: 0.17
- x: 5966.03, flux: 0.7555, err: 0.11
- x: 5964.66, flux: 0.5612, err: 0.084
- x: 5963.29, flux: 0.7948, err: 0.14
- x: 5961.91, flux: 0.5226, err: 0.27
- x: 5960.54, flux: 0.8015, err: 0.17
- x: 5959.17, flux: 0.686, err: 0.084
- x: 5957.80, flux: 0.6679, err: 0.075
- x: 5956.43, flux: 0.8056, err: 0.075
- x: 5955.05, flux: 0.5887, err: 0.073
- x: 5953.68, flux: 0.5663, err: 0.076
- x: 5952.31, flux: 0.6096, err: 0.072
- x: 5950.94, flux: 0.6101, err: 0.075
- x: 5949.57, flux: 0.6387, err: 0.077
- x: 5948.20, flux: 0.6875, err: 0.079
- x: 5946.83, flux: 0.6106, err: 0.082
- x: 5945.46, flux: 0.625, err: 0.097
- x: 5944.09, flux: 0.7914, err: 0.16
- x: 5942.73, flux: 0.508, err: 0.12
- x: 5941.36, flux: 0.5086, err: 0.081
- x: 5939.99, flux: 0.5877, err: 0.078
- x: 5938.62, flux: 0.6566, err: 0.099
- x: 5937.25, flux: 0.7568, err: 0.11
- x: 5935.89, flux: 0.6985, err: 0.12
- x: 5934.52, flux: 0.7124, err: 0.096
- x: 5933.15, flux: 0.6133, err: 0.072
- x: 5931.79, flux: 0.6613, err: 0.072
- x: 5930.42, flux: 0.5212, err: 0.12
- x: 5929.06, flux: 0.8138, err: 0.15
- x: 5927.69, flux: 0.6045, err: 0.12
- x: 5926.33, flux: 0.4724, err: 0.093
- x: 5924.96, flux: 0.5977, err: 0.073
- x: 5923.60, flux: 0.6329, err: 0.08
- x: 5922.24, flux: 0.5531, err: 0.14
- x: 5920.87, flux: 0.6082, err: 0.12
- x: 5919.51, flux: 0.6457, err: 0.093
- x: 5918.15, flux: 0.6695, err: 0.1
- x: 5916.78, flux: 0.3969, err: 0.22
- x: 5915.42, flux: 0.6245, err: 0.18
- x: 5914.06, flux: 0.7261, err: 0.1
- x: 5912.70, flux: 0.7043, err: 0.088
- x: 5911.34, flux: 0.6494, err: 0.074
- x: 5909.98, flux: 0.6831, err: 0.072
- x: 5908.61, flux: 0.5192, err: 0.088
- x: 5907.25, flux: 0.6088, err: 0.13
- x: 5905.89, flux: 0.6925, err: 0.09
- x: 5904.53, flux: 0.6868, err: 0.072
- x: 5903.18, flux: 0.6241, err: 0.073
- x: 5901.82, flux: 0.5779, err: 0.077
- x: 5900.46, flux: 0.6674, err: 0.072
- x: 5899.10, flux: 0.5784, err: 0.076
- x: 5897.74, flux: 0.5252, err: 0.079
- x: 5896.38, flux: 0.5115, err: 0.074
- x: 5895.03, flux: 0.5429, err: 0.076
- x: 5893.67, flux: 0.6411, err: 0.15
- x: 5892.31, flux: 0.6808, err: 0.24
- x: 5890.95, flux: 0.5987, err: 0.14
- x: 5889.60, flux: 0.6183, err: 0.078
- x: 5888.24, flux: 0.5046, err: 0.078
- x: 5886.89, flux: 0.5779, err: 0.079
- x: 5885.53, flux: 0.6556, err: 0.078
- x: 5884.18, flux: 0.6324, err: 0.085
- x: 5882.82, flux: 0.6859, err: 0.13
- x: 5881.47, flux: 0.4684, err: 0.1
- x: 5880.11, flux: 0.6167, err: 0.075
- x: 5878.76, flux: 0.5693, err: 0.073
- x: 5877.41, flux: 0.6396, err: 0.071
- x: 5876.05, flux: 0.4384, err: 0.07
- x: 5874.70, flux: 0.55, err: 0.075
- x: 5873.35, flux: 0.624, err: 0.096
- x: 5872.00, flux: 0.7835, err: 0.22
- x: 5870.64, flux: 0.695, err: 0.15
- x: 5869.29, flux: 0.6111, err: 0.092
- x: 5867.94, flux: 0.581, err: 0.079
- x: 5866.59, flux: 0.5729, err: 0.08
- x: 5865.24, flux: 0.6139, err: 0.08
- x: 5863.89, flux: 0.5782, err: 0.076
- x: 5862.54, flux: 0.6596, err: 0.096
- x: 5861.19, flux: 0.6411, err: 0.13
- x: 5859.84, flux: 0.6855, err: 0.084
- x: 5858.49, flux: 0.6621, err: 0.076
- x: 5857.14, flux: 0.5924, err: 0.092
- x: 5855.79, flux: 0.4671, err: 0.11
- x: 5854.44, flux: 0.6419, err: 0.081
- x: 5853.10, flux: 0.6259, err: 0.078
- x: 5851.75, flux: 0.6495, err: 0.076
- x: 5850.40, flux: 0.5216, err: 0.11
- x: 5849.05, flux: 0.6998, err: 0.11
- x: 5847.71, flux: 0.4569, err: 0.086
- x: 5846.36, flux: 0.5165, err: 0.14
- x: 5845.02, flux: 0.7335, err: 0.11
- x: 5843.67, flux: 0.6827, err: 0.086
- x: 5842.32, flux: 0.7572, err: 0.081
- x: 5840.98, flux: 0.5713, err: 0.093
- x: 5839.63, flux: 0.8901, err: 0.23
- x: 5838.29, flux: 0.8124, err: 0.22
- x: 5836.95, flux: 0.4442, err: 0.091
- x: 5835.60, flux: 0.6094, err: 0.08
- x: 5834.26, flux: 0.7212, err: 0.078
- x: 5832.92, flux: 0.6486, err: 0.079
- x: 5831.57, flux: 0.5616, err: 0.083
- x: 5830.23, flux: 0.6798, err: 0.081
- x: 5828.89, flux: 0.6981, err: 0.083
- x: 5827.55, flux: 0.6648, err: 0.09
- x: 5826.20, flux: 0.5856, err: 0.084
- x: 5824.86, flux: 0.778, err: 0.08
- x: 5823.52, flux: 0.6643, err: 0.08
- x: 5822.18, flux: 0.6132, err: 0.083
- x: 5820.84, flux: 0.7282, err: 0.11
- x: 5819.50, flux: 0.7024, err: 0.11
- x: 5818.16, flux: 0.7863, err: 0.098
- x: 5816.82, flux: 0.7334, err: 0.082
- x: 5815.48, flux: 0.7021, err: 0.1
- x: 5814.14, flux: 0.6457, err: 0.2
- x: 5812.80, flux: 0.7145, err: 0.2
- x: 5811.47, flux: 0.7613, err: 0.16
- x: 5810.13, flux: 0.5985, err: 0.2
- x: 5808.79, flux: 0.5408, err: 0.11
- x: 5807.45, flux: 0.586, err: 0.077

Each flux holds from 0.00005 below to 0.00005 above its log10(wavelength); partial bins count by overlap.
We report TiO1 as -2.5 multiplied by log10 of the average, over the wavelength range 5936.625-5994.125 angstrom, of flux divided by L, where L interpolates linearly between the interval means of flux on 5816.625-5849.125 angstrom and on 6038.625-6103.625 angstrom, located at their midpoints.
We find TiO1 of 0.06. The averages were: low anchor 0.668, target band 0.64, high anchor 0.679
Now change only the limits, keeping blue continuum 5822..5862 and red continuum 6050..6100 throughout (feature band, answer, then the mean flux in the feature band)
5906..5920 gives 0.05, 0.625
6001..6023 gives 0.05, 0.635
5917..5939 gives 0.04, 0.633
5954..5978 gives 0.01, 0.651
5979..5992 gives 0.05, 0.632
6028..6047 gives -0.02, 0.682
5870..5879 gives 0.05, 0.616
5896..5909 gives 0.08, 0.603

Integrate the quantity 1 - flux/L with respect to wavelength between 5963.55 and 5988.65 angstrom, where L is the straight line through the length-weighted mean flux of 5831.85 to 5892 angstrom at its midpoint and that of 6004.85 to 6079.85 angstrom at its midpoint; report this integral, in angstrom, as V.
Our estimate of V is 0.9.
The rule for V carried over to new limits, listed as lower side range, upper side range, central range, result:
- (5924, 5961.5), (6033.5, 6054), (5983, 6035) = 2.5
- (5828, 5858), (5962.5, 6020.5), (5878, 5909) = 1.9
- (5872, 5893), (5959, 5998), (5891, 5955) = -0.5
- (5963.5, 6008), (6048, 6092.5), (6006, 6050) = 0.6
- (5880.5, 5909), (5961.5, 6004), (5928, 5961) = -1.3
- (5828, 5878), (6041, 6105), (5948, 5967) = -0.3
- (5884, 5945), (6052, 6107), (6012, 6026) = 0.5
